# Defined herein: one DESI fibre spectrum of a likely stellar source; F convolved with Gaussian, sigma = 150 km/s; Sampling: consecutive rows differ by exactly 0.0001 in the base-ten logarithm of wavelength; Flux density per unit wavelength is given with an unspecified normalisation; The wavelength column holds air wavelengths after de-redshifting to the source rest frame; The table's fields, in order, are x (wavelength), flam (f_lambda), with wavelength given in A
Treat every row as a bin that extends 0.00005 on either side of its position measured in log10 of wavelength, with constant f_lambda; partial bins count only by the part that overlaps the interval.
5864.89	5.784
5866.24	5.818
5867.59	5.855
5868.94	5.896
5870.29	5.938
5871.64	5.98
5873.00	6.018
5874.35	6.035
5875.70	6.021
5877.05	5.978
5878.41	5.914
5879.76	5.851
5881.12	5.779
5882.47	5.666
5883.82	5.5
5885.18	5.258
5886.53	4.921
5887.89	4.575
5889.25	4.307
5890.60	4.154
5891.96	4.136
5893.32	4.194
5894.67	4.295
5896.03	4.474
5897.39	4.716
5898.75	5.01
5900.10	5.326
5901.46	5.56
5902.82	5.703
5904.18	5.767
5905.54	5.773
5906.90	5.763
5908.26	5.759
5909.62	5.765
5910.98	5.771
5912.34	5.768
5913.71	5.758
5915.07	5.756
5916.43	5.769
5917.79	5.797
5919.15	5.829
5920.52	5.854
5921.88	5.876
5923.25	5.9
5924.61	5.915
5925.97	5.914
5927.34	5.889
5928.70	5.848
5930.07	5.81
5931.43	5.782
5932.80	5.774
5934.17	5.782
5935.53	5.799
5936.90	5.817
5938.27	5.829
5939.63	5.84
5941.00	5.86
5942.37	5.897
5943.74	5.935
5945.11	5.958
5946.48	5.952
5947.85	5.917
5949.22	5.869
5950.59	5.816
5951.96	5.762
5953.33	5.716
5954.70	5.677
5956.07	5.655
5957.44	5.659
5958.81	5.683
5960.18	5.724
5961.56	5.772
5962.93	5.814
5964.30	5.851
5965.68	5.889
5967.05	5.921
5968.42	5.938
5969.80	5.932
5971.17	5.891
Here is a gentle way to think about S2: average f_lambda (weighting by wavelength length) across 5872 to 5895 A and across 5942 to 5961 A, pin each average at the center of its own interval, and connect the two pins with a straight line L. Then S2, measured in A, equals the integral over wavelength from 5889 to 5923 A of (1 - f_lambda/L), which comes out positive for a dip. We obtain 0.6 A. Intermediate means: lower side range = 5.24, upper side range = 5.8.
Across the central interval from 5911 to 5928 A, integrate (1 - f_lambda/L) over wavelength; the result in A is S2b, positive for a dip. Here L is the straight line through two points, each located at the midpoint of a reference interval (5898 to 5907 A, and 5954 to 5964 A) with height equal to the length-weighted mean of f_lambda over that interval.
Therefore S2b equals -0.72 A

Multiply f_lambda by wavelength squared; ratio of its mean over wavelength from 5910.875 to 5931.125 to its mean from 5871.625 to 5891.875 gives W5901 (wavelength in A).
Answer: 1.09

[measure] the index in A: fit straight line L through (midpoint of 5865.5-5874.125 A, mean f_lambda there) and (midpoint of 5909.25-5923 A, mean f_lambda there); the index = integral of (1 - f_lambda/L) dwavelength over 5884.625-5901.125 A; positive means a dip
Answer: 3.47 A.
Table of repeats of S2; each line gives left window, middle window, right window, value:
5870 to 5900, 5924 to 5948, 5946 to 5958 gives -0.9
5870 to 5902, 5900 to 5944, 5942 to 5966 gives -2.1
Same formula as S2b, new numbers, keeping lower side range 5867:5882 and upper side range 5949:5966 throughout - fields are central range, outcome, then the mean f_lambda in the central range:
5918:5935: -0.1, 5.85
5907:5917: 0.1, 5.76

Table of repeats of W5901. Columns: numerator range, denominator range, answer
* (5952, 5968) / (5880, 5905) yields 1.18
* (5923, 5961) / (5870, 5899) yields 1.14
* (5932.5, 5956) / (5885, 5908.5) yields 1.19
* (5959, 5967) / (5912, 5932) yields 1.01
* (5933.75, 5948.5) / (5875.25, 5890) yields 1.11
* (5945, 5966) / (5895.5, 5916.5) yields 1.06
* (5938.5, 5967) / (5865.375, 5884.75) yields 1.02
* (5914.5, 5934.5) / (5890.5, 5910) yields 1.15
